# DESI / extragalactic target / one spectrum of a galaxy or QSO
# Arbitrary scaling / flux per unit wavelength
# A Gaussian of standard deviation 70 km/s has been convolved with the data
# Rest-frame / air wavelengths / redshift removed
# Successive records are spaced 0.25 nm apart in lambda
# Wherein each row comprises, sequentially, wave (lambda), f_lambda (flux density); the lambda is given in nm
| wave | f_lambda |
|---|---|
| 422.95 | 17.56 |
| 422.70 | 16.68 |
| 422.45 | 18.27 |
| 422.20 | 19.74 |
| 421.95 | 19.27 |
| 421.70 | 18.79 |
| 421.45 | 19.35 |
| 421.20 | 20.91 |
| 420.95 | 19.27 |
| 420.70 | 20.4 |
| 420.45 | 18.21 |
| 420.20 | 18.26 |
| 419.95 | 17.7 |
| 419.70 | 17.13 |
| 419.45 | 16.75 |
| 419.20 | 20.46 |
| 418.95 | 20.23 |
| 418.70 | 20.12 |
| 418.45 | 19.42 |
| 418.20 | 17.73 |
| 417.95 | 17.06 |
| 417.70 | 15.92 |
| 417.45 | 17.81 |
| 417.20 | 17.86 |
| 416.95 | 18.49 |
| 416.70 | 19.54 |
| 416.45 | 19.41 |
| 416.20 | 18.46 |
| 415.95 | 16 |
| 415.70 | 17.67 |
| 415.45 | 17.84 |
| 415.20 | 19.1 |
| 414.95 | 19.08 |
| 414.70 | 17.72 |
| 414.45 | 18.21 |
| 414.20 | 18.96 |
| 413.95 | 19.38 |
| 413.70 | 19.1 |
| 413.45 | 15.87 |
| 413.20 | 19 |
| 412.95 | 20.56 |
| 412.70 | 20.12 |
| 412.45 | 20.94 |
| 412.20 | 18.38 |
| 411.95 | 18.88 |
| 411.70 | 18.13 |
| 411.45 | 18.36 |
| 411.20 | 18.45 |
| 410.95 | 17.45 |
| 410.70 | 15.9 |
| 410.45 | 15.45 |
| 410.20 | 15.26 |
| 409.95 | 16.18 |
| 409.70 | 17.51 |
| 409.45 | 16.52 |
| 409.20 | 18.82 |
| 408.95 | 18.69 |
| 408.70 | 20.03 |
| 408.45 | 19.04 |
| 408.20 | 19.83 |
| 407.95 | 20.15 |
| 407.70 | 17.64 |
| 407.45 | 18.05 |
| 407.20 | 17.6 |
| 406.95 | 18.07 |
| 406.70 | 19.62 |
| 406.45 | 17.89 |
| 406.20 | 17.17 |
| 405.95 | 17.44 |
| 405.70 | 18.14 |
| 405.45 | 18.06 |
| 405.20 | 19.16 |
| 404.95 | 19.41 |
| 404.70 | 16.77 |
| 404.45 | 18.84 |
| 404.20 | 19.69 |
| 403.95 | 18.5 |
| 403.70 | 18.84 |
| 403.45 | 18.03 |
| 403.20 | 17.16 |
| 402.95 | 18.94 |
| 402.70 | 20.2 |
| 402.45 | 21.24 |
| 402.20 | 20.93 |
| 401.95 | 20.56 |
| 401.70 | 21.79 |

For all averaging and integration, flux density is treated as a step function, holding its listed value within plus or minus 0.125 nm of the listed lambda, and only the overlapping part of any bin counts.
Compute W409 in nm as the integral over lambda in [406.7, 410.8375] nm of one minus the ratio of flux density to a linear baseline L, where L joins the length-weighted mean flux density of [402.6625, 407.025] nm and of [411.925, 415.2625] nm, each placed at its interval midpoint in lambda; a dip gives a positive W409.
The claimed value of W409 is 0.18 nm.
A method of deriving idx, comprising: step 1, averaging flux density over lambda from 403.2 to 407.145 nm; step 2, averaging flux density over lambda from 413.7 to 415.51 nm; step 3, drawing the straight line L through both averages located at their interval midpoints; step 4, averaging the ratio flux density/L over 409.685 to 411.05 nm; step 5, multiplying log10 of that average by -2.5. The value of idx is 0.15 mag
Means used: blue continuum 18.3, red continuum 18.7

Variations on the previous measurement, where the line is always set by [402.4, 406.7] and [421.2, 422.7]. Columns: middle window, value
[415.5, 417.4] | 0.04 mag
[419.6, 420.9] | 0.03 mag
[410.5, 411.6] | 0.08 mag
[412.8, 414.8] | 0.01 mag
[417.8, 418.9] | 0.02 mag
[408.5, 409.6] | 0.01 mag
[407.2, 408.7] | -0.02 mag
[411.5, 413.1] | -0.04 mag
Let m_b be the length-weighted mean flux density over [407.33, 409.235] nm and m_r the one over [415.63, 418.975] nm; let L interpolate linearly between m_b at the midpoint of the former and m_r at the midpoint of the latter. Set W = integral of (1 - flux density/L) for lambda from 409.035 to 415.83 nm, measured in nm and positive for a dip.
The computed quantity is 0.20 nm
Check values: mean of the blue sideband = 19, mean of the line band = 18.1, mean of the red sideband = 18.2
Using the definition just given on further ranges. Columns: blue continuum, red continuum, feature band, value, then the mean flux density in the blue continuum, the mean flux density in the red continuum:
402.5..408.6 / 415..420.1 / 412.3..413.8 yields -0.07 nm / 18.5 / 18.2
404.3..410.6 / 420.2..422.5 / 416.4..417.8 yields 0.06 nm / 18.1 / 19.3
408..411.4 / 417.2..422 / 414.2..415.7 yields -0.01 nm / 17.7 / 18.6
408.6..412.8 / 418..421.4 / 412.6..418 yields 0.03 nm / 17.9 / 18.9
